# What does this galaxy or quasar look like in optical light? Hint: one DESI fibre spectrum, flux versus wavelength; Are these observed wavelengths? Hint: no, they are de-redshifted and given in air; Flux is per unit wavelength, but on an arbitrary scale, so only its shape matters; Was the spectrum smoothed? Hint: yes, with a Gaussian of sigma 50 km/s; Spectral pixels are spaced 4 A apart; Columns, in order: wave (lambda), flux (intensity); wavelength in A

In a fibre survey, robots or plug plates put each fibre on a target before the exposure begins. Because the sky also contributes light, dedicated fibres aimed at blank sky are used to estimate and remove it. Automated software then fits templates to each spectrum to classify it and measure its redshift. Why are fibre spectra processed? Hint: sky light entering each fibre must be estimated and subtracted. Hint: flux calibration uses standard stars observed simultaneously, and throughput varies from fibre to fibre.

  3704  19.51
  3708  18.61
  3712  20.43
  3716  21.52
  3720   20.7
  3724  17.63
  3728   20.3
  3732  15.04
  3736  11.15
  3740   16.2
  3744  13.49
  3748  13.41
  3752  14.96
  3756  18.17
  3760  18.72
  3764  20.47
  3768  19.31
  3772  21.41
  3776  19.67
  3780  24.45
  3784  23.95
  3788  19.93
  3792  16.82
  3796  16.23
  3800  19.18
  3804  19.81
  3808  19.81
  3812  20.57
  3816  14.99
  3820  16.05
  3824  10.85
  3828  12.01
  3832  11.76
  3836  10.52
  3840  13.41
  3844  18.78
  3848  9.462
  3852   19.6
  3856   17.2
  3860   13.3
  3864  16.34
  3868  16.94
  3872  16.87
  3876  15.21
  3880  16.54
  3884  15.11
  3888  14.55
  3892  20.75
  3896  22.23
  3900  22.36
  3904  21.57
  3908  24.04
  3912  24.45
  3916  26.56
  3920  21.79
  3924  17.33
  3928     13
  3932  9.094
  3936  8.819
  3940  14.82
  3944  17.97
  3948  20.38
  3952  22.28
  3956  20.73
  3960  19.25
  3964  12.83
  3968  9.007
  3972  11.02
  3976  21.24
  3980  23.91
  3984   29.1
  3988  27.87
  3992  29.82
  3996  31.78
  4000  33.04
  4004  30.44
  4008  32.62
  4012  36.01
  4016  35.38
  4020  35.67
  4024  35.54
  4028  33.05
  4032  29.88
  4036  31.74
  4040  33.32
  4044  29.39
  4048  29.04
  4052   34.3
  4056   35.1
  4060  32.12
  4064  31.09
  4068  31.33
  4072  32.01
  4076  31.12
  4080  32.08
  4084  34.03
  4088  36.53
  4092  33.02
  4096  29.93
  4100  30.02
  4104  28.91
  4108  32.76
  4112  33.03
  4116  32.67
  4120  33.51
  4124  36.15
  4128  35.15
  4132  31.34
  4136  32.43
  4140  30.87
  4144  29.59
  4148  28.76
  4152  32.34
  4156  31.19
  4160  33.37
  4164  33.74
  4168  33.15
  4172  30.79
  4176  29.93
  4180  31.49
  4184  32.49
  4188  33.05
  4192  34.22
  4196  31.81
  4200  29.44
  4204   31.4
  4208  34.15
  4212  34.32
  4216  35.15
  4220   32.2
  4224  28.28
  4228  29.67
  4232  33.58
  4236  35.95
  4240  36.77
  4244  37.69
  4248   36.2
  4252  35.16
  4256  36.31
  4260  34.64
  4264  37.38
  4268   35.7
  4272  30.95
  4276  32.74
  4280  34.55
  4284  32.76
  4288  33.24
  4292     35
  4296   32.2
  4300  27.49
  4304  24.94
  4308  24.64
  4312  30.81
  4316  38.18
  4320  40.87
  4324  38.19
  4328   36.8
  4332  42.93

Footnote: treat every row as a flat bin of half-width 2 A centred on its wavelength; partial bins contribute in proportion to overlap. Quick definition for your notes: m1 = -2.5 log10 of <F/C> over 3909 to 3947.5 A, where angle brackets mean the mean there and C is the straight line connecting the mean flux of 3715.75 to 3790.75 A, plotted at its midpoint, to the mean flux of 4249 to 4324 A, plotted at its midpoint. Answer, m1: 0.31 mag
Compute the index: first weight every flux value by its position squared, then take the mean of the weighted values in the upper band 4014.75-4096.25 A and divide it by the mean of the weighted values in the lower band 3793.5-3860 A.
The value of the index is 2.4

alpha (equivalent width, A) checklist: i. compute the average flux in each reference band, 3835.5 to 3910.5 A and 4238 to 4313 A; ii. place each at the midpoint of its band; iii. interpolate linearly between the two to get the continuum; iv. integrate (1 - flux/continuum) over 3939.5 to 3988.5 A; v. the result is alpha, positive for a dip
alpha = 4.1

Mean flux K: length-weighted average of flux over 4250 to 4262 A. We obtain 35.4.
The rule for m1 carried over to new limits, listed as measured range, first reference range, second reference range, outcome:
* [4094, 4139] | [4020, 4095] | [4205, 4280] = 0.03 mag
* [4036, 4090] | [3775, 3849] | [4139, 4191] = -0.18 mag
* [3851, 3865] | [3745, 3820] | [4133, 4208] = 0.28 mag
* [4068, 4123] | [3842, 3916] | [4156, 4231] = -0.16 mag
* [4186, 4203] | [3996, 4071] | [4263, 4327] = 0.03 mag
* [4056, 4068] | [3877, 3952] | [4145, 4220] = -0.23 mag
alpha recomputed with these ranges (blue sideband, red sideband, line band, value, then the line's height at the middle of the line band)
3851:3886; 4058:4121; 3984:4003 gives -3.9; 25.2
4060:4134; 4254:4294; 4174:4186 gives 0.7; 33.3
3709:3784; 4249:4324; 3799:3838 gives 9.2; 20.3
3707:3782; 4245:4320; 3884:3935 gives 7.5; 22.8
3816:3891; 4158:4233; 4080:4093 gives -3.7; 26.7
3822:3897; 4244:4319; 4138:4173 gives -4.7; 27.8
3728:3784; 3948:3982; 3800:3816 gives -1.4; 17.7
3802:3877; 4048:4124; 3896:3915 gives -3.0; 20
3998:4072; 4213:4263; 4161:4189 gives 1.4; 33.8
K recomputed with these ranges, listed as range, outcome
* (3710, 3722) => 20.9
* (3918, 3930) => 17.4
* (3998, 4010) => 32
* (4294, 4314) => 28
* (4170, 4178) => 30.4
